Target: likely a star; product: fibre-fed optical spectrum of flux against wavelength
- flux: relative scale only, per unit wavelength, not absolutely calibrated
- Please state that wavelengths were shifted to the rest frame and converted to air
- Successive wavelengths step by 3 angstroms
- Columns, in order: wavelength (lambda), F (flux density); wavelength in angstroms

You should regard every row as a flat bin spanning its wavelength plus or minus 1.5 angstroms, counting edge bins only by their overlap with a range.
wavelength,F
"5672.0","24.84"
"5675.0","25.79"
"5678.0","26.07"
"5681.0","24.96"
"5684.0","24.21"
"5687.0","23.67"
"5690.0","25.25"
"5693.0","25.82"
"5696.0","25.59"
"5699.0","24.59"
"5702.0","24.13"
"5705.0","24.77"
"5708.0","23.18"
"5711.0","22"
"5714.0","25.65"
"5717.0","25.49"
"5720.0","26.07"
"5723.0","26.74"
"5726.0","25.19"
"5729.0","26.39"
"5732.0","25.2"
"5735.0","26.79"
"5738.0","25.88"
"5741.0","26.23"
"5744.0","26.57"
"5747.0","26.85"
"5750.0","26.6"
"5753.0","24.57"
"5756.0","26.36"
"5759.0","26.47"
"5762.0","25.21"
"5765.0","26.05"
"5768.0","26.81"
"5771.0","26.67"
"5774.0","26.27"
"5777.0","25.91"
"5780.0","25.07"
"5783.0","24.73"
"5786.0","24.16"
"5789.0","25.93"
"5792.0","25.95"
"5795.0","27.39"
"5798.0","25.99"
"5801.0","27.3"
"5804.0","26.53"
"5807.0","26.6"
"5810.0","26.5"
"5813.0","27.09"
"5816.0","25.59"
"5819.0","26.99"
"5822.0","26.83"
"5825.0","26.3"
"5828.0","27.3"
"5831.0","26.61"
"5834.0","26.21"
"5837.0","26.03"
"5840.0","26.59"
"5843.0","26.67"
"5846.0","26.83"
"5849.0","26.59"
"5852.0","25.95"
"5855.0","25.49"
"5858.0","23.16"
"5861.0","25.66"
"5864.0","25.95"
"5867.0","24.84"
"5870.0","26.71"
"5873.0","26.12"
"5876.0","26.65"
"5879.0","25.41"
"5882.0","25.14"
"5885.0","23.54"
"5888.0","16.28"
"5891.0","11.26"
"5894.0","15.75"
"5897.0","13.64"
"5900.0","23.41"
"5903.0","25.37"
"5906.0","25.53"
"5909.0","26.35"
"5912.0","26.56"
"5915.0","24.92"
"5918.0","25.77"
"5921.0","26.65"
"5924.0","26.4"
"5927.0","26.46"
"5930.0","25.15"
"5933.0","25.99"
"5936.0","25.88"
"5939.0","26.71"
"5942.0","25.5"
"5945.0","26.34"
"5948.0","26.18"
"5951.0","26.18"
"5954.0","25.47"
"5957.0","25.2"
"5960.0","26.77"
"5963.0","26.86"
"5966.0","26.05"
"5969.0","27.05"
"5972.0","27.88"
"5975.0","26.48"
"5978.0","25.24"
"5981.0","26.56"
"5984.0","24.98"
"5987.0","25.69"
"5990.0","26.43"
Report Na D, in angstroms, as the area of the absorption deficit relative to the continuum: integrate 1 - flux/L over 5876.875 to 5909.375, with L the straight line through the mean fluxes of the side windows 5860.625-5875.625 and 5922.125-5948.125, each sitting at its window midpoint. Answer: 6.2 angstroms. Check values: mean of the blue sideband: 25.9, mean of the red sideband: 26.1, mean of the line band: 21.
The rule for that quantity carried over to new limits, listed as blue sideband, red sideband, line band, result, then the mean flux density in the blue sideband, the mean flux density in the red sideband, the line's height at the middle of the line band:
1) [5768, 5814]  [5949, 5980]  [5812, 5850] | -0.6 angstroms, 26.2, 26.3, 26.2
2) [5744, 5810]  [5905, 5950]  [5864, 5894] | 3.9 angstroms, 26.1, 26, 26.1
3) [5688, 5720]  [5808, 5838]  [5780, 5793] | 0.4 angstroms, 24.7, 26.6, 26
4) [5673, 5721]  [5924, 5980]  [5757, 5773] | -0.7 angstroms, 24.8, 26.2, 25.2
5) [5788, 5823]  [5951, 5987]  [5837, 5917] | 7.6 angstroms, 26.6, 26.2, 26.4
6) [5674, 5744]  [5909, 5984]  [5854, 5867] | 0.4 angstroms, 25.2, 26.2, 25.8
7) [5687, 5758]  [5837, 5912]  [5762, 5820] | -3.4 angstroms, 25.4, 23.8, 24.7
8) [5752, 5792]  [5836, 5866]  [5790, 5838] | -1.4 angstroms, 25.7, 25.9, 25.8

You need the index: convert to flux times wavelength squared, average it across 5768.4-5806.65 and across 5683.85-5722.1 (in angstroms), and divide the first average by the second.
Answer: 1.1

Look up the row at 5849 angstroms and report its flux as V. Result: 26.59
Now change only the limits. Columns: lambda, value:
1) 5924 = 26.4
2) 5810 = 26.5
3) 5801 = 27.3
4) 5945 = 26.34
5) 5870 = 26.71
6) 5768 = 26.81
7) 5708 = 23.18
